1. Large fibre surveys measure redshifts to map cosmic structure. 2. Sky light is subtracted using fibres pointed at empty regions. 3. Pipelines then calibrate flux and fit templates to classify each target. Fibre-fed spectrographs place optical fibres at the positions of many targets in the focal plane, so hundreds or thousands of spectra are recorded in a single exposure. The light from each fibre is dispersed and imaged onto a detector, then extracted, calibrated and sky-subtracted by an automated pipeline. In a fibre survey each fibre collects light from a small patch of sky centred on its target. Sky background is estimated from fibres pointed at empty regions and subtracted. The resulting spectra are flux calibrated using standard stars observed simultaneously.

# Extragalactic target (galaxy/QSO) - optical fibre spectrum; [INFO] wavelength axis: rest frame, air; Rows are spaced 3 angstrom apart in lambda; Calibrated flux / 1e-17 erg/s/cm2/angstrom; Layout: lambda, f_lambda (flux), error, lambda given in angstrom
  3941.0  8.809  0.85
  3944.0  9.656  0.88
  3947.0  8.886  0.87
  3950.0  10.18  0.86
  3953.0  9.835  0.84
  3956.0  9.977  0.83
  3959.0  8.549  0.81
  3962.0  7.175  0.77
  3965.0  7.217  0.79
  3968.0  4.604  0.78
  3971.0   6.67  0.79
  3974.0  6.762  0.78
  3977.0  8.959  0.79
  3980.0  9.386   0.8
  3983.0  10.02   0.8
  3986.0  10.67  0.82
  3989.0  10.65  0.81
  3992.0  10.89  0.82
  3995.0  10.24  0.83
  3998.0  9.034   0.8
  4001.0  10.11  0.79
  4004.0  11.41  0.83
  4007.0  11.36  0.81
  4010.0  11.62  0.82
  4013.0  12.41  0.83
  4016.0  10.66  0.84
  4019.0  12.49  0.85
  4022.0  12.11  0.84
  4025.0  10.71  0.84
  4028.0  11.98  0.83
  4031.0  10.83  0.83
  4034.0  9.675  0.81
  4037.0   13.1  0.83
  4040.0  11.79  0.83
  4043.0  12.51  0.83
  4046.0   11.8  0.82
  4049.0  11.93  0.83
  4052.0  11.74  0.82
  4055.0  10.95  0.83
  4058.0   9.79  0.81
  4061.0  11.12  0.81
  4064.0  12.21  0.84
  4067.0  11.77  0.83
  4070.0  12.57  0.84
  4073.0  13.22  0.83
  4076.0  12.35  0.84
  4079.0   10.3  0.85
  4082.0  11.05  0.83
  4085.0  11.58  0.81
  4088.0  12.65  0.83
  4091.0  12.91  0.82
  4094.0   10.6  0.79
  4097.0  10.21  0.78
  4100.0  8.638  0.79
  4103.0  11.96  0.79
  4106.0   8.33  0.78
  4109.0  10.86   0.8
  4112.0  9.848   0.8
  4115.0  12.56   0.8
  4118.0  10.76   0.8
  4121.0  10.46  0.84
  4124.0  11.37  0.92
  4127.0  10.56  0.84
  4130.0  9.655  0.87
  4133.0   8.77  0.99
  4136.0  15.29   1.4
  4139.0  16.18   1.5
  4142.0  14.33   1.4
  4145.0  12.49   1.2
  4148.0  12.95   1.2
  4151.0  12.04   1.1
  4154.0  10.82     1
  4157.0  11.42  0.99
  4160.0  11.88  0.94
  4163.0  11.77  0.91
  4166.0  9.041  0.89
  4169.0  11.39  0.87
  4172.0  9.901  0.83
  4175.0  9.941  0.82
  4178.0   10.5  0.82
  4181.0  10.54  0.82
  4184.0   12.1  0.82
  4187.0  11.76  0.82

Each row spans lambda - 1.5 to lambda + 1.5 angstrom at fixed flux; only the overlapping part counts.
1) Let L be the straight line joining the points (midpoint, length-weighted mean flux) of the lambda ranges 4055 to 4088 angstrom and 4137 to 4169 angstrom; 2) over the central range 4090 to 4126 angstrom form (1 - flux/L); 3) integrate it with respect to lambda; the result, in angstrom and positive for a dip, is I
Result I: 3.8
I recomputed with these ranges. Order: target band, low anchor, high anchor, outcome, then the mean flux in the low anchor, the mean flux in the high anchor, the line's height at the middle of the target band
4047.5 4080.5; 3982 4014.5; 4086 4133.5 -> -2.80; 10.8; 10.7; 10.7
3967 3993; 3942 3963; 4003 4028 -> 3.91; 9.22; 11.6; 10.3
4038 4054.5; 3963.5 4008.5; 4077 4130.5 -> -3.12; 9.2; 10.8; 10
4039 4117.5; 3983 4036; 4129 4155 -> 3.03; 11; 12.6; 11.8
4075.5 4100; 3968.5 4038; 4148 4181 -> -1.28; 10.4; 10.9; 10.7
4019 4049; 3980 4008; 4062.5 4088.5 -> -1.37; 10.4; 11.9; 11.2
